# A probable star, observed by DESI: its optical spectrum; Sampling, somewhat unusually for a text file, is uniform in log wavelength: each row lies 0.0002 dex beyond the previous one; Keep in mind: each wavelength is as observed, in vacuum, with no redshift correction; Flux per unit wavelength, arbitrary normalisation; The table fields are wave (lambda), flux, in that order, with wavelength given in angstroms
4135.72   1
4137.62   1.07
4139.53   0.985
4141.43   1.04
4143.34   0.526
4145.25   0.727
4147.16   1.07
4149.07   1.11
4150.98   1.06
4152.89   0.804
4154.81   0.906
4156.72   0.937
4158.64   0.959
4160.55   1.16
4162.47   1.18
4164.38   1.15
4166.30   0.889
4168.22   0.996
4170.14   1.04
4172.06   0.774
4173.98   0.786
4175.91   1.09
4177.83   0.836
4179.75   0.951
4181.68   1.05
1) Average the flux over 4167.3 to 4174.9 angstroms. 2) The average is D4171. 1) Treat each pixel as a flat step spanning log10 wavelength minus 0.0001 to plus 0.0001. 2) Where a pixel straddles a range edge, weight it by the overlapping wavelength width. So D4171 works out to 0.899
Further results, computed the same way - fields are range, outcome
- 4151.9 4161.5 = 0.953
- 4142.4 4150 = 0.858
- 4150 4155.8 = 0.924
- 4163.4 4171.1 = 1.02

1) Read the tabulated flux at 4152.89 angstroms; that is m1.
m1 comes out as 0.804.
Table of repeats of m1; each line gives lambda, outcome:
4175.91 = 1.09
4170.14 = 1.04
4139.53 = 0.985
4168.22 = 0.996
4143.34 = 0.526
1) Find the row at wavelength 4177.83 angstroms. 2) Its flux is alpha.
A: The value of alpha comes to 0.836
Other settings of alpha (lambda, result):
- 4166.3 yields 0.889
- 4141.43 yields 1.04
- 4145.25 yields 0.727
